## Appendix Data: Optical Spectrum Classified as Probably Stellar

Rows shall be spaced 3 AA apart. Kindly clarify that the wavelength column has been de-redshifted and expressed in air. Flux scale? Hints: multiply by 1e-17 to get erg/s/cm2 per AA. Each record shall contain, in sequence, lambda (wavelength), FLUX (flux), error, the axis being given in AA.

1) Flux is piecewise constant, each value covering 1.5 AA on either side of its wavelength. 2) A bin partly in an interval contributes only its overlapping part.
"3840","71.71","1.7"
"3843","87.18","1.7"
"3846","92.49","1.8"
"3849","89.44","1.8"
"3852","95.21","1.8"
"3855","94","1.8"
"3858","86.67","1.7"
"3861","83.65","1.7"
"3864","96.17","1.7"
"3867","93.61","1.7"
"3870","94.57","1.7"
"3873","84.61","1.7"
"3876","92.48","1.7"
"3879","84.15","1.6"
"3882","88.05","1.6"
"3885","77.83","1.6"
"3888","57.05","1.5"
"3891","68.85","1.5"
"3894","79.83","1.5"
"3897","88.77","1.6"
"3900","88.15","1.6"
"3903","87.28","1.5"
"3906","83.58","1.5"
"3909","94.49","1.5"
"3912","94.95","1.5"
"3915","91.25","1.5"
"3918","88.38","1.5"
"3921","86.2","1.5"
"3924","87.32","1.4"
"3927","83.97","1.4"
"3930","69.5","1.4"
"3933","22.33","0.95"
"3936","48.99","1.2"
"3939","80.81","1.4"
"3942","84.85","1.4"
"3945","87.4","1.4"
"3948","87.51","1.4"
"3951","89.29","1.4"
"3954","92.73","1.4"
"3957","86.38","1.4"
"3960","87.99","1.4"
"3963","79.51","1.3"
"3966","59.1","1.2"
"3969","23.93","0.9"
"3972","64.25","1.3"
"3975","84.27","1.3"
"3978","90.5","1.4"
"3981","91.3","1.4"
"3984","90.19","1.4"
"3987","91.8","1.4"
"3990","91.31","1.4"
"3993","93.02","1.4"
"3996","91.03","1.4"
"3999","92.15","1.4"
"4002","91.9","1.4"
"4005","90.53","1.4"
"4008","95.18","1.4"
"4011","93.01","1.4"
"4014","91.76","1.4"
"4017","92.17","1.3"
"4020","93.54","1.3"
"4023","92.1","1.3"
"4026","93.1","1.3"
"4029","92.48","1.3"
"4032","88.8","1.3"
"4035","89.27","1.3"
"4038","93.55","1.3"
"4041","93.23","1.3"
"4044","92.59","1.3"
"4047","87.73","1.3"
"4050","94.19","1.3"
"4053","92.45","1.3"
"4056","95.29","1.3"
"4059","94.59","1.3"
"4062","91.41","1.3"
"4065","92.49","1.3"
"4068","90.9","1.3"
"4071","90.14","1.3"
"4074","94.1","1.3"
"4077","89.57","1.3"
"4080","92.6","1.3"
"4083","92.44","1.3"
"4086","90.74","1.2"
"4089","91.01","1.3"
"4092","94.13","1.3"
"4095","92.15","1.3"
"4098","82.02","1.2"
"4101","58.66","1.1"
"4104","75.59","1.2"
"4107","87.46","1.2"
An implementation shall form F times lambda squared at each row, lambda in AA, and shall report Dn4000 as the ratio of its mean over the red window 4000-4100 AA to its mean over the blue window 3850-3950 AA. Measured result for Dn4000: 1.19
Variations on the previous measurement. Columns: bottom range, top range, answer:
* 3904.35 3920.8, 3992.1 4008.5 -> 1.07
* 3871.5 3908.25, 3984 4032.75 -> 1.19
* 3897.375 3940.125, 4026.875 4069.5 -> 1.24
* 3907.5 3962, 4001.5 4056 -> 1.19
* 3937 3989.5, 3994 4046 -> 1.18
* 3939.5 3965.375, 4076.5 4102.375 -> 1.09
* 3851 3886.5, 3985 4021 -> 1.11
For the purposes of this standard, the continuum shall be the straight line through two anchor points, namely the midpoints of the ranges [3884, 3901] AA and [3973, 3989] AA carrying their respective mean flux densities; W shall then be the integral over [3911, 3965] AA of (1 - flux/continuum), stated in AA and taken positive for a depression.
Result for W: 1.7 AA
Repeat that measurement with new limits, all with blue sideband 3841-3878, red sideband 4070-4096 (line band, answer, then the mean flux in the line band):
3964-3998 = 4.4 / 79.4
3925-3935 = 3.5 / 59.6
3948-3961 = 0.3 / 89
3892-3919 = 0.8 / 88.2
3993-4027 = -0.4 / 92.4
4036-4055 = -0.1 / 92.3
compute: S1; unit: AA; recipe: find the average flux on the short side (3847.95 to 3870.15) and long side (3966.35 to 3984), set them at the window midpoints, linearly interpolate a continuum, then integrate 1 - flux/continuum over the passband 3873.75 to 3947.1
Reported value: 2.5 AA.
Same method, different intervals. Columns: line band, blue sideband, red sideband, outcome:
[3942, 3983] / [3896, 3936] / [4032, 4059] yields 2.7 AA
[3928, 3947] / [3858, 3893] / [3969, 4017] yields 4.2 AA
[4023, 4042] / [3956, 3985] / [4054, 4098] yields -1.5 AA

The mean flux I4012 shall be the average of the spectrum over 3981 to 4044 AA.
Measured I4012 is 92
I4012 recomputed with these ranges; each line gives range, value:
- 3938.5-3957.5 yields 87.4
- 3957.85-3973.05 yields 63.9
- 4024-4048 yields 91.4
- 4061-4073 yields 91.3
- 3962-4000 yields 80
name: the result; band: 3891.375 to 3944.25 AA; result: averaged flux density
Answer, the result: 79.9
